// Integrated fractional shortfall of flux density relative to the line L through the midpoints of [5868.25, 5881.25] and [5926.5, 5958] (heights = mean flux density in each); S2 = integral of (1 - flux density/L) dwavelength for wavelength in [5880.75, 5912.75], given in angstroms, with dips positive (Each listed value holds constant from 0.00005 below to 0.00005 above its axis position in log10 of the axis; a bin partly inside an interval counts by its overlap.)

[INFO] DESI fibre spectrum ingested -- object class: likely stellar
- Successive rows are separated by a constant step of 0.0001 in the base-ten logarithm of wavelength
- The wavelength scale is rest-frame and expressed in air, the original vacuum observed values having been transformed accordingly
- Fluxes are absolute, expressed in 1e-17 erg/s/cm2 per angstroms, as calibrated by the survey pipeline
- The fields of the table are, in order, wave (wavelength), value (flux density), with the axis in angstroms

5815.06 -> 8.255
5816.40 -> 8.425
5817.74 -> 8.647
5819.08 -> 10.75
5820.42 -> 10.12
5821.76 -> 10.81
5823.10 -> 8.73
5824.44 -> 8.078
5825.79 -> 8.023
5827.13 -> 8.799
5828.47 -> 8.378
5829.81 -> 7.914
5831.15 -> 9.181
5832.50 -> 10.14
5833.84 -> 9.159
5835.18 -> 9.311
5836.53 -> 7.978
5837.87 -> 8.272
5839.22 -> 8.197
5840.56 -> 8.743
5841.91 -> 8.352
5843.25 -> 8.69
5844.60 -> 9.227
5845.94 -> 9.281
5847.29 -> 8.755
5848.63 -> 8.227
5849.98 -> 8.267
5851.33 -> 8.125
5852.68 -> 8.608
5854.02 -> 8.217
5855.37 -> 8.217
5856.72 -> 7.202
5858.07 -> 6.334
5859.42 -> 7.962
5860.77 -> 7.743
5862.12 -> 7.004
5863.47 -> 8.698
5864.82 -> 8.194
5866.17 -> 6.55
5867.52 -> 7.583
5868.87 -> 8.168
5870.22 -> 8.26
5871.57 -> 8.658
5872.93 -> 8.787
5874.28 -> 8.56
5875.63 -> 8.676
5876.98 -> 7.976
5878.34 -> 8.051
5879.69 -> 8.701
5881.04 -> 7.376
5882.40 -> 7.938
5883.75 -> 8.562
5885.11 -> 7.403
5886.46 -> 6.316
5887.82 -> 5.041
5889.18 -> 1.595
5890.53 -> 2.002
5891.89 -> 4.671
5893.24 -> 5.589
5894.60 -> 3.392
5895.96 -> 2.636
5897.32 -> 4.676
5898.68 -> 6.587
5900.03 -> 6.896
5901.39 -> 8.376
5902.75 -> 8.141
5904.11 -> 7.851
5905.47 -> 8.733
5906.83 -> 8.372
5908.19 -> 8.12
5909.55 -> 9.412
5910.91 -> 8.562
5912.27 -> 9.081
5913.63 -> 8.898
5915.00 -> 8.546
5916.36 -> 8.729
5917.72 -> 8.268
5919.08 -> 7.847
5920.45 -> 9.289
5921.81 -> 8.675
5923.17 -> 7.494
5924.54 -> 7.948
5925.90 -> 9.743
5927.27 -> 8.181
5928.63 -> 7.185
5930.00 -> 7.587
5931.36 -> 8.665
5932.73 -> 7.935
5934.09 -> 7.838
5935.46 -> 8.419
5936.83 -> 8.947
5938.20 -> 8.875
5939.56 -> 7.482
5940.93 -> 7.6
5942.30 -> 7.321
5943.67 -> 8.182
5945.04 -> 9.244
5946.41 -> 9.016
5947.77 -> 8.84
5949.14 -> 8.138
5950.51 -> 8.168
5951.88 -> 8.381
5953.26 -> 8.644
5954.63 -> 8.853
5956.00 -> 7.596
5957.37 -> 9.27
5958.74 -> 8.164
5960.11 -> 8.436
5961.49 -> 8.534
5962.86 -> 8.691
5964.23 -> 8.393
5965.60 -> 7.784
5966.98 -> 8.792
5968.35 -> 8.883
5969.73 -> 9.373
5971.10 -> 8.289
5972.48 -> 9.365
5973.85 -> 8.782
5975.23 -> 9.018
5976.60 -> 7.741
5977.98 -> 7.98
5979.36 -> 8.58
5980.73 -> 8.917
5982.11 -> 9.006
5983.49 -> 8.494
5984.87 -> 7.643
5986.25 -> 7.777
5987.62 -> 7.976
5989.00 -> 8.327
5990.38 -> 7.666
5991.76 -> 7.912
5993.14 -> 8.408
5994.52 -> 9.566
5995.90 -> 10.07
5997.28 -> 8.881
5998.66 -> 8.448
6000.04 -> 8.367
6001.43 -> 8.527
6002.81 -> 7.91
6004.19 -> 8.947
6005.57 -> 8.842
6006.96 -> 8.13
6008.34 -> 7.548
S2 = 6.9 angstroms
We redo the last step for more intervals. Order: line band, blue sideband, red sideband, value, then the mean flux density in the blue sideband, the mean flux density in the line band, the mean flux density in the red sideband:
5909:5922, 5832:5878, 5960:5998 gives -0.5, 8.29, 8.73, 8.55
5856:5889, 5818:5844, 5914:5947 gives 3.9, 8.92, 7.65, 8.29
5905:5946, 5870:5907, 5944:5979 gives -3.9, 6.74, 8.37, 8.57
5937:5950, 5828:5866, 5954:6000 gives 0.2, 8.35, 8.33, 8.53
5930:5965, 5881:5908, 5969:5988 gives -3.5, 6.11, 8.37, 8.51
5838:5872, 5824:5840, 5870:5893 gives -1.3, 8.63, 8.13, 6.92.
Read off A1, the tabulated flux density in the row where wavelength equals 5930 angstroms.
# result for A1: 7.587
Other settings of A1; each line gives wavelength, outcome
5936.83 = 8.947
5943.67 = 8.182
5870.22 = 8.26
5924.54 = 7.948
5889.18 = 1.595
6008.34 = 7.548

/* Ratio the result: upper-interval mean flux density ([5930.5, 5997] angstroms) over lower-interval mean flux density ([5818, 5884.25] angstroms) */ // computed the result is 1.00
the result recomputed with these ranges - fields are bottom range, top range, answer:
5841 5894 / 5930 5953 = 1.10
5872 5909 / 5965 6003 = 1.27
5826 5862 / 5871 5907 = 0.80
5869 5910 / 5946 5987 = 1.23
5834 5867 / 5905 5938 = 1.03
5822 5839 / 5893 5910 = 0.78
